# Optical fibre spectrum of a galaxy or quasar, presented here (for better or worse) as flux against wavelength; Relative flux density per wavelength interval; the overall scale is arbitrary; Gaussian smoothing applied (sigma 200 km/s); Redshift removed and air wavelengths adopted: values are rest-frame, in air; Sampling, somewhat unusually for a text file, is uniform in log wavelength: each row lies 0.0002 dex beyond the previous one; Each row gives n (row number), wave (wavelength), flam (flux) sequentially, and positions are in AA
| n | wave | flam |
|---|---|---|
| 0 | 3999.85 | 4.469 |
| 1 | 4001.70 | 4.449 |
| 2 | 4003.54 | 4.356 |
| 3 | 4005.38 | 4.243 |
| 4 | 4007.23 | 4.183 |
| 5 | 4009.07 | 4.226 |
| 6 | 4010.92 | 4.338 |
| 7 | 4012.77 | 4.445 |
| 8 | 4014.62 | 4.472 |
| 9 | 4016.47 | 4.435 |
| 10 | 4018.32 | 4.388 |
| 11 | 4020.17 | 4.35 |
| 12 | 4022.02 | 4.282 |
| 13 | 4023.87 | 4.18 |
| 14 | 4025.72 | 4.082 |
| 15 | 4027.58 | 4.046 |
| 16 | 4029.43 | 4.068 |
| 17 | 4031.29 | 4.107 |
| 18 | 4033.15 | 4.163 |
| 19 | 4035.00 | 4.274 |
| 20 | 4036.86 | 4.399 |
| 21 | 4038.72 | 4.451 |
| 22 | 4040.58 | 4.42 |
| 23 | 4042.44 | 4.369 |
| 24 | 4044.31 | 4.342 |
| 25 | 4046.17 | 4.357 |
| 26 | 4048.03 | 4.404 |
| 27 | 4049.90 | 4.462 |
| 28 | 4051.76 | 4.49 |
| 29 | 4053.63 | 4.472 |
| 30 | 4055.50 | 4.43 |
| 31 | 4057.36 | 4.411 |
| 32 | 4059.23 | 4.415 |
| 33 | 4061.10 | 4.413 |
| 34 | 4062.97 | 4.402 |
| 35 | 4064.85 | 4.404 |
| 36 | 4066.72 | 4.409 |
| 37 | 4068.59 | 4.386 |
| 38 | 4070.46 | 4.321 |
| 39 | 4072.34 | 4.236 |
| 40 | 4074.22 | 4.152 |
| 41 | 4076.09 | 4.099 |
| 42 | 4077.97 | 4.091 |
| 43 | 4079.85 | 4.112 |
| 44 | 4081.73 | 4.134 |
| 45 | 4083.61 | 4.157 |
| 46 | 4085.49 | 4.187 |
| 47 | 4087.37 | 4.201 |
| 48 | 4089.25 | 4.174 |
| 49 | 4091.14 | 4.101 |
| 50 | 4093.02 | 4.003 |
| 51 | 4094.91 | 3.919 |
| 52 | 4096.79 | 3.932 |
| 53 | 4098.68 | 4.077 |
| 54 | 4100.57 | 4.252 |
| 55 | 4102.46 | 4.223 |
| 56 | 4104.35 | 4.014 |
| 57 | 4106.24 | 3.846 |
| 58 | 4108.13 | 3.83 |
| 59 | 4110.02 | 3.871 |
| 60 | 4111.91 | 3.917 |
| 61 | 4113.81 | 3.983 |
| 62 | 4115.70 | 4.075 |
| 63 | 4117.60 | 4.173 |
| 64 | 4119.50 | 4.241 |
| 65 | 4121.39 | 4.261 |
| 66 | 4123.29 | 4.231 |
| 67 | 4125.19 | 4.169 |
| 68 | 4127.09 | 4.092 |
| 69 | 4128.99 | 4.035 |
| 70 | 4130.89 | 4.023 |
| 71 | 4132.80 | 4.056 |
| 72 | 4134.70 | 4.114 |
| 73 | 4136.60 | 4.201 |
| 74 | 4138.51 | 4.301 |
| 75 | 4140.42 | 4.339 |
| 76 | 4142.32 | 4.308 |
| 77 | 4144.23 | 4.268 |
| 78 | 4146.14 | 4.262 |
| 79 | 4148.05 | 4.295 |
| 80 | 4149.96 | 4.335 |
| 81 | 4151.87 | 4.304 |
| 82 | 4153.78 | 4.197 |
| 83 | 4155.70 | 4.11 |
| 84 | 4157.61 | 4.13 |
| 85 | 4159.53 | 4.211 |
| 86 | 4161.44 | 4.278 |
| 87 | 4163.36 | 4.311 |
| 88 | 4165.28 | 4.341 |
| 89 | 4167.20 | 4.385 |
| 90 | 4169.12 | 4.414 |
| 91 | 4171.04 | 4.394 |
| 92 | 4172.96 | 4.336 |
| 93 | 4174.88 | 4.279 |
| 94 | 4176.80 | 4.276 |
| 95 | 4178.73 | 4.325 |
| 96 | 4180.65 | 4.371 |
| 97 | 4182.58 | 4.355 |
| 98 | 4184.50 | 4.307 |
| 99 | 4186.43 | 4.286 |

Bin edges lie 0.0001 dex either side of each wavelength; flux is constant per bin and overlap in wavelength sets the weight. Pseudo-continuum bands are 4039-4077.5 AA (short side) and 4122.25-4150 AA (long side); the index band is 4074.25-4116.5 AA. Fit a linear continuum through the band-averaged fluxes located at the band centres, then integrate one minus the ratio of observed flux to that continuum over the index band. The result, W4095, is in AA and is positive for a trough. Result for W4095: 2.3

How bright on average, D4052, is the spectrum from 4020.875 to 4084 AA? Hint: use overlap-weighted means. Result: 4.29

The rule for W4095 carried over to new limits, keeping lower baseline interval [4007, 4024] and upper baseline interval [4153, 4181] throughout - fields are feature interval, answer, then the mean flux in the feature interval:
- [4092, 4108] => 1.08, 4.02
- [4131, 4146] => 0.29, 4.22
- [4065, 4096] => 1.06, 4.17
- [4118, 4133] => 0.56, 4.14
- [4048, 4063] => -0.37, 4.44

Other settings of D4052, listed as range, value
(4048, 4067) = 4.43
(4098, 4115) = 4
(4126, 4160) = 4.2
